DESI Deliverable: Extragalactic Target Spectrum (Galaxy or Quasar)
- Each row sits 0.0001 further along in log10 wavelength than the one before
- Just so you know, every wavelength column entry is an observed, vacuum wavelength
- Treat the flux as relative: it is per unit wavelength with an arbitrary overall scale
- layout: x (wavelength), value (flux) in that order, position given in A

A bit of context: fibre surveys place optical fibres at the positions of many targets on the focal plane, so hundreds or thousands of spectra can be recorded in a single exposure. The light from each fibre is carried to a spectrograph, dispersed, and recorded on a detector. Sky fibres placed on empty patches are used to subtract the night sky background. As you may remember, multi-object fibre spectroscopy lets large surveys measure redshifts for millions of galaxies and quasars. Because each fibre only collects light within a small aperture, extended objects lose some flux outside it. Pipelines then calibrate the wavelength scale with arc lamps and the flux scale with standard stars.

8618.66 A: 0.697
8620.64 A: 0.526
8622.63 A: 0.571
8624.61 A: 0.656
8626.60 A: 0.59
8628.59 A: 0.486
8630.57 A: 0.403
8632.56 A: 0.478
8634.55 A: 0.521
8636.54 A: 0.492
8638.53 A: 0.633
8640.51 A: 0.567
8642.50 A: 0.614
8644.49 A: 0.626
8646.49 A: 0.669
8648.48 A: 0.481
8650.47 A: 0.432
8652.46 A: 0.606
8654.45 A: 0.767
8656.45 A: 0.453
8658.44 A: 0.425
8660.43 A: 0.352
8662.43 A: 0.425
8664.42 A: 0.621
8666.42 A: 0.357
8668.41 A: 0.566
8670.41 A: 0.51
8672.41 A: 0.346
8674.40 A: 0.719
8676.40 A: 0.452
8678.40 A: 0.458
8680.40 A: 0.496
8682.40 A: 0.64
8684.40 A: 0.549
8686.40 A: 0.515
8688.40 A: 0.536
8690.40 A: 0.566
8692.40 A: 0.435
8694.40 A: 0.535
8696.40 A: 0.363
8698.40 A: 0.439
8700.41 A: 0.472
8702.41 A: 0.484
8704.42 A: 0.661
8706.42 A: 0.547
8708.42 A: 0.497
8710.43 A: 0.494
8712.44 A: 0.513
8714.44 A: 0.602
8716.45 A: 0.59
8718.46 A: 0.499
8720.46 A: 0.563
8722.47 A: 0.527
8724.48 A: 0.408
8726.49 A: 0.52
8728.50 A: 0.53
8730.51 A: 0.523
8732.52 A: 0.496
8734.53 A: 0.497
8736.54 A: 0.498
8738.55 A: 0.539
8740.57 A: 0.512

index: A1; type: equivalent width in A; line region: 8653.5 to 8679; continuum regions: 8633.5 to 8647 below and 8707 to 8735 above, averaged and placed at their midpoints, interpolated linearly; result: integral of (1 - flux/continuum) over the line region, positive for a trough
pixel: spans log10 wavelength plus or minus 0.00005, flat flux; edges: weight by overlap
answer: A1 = 3.1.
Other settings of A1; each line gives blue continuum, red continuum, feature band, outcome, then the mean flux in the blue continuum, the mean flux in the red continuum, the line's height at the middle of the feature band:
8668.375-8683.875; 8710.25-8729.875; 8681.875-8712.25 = 0.6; 0.521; 0.526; 0.523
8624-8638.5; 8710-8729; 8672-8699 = 0.8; 0.522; 0.525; 0.524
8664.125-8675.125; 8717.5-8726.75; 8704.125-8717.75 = -1.3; 0.508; 0.502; 0.504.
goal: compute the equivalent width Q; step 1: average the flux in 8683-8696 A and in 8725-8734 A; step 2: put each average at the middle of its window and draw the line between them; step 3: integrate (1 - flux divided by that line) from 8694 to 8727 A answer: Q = 0.1 A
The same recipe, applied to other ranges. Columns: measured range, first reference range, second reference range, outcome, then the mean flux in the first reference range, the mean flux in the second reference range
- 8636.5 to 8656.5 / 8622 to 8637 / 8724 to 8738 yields -2.5 A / 0.525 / 0.501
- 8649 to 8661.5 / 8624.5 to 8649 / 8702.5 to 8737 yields 1.0 A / 0.553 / 0.527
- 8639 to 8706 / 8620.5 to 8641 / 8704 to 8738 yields 1.5 A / 0.538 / 0.525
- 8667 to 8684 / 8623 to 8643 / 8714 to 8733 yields 0.4 A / 0.543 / 0.524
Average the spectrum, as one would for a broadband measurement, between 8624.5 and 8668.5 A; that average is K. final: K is 0.528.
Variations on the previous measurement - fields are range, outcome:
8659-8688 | 0.5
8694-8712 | 0.498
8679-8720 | 0.522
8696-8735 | 0.514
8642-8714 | 0.517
